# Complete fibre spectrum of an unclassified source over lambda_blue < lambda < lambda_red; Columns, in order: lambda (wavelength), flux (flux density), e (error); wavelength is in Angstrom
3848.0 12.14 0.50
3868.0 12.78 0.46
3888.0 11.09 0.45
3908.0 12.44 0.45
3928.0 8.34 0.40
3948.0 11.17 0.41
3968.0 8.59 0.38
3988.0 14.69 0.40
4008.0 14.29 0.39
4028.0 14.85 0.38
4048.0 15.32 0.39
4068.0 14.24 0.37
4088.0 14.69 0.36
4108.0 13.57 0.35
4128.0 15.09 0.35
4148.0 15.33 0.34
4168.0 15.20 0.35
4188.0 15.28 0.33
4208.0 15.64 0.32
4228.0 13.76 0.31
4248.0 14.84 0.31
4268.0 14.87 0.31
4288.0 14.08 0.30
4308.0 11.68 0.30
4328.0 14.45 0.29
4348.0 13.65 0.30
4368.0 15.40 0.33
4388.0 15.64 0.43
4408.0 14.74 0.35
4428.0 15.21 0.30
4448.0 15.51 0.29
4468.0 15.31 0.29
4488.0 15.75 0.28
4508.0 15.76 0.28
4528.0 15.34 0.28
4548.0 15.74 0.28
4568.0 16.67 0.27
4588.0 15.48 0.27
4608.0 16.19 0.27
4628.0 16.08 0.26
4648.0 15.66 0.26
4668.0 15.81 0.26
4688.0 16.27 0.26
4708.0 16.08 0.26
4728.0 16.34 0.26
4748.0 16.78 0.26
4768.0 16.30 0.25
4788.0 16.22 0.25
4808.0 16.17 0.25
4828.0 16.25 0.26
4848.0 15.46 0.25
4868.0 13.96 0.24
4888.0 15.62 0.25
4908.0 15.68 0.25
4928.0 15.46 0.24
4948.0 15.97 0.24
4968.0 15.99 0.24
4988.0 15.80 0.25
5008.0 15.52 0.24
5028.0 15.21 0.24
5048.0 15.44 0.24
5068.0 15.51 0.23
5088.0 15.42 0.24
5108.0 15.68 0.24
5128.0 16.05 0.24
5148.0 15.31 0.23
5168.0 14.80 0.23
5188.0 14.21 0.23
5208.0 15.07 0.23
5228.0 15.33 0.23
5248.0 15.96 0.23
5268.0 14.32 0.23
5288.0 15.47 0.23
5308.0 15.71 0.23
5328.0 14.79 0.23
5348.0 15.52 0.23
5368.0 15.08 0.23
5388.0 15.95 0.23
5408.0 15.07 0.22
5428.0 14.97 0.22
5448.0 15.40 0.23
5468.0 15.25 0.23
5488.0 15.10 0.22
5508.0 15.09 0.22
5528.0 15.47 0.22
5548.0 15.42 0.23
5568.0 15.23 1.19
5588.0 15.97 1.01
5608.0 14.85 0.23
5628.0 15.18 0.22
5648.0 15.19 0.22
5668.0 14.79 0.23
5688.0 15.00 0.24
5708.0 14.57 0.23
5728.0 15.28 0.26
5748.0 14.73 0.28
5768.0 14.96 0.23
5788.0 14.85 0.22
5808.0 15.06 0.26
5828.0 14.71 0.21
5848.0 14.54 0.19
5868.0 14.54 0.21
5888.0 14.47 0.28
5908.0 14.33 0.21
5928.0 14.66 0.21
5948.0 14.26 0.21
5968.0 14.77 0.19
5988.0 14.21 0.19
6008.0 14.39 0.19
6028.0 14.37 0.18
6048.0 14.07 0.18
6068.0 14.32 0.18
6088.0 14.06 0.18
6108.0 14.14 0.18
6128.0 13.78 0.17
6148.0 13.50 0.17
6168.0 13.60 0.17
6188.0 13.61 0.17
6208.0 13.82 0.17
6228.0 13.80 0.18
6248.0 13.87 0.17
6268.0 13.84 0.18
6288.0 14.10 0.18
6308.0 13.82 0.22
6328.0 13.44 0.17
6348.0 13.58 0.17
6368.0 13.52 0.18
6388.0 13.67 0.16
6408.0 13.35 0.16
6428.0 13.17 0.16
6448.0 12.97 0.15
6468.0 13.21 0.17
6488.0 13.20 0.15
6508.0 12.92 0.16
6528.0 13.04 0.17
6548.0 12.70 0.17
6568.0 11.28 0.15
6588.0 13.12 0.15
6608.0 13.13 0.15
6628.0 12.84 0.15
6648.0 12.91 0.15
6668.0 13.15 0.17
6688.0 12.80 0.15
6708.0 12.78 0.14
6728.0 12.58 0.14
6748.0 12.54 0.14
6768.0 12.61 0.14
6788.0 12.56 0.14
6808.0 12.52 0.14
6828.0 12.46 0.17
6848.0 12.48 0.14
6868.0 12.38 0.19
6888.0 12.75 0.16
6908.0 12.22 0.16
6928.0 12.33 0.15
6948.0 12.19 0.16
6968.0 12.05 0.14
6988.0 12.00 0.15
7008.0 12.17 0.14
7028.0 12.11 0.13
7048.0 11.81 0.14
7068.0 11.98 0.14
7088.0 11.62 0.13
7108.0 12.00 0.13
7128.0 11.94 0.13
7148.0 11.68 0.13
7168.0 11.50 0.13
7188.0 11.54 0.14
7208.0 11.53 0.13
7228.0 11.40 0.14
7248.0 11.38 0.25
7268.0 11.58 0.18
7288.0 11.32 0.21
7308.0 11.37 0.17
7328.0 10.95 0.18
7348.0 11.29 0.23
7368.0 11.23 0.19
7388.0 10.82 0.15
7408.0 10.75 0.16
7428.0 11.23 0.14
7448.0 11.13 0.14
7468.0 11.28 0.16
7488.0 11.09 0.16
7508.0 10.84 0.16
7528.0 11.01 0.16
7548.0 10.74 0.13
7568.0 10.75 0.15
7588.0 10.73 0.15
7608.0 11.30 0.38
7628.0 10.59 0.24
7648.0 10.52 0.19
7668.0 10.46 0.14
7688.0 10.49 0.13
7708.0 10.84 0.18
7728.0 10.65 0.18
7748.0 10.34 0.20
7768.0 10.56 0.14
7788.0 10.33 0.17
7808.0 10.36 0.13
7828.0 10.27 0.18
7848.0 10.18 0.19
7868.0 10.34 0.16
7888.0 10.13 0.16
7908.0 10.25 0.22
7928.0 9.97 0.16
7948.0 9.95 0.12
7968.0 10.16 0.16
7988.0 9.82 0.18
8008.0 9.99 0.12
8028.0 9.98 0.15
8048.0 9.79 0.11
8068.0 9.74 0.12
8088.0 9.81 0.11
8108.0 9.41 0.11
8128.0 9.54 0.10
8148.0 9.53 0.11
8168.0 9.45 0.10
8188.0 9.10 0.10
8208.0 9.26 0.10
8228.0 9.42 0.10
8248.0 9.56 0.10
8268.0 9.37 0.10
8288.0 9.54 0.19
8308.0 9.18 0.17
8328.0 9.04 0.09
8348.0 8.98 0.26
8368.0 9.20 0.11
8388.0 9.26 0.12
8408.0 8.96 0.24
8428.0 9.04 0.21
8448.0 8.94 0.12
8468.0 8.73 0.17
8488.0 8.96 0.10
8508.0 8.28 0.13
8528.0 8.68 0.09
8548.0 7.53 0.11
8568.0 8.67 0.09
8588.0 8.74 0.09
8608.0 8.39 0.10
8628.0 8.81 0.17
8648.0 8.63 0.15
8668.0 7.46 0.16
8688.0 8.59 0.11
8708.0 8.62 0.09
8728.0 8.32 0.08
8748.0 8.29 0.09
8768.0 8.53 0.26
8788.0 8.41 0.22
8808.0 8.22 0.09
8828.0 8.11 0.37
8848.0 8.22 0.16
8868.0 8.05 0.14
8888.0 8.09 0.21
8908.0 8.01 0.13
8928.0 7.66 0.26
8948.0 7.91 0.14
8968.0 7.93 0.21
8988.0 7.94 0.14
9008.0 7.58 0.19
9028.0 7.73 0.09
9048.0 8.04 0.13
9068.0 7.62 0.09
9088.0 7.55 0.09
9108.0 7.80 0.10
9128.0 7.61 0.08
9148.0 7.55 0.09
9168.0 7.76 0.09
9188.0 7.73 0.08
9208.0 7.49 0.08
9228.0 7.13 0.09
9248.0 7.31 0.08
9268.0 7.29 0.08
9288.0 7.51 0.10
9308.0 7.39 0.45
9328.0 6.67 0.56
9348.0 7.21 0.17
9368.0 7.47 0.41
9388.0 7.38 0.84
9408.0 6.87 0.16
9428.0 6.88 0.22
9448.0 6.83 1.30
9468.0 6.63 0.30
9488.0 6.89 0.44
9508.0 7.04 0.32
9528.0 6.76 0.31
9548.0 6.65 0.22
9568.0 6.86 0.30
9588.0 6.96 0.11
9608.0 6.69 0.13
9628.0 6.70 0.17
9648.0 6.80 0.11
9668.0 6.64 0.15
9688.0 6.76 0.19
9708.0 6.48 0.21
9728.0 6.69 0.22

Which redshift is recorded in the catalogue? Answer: 0.00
